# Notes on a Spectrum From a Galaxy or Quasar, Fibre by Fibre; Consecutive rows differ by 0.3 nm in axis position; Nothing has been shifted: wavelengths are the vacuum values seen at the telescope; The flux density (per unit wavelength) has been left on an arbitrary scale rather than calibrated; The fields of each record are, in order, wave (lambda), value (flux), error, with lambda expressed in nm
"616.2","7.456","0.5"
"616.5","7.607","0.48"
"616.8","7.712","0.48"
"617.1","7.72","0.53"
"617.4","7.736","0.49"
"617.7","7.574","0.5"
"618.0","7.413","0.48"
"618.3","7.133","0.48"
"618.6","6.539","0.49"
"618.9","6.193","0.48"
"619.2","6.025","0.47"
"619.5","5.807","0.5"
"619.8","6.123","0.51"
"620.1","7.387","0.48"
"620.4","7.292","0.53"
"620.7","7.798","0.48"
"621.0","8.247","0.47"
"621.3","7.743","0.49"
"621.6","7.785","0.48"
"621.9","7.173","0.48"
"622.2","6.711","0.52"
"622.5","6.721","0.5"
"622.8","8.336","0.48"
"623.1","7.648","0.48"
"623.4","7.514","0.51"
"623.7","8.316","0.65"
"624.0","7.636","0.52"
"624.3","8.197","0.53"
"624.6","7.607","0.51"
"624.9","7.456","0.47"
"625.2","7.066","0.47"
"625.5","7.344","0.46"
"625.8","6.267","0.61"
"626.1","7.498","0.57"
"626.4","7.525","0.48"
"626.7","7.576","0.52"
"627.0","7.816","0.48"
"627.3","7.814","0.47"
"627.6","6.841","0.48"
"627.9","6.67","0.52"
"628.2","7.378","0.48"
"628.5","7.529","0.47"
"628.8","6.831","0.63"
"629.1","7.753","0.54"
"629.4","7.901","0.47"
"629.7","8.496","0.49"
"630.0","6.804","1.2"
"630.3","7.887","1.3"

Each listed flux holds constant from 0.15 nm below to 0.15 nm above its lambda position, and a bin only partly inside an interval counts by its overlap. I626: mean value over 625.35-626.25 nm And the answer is 7.04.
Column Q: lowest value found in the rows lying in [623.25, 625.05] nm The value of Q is 7.456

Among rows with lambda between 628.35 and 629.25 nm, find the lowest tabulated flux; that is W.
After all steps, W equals 6.831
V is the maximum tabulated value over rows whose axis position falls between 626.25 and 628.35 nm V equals 7.816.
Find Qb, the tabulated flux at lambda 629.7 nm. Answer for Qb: 8.496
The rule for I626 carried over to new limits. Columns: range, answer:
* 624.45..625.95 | 7.15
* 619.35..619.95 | 5.96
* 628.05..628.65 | 7.45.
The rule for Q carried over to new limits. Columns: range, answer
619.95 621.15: 7.292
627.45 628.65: 6.67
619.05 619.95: 5.807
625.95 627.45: 7.498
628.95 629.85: 7.753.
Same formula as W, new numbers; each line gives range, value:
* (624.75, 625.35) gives 7.066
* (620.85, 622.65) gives 6.711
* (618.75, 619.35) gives 6.025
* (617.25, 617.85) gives 7.574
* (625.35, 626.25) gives 6.267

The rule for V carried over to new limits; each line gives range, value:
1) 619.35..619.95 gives 6.123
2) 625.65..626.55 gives 7.525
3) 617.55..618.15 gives 7.574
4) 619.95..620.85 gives 7.798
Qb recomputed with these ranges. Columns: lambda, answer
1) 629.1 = 7.753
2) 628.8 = 6.831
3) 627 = 7.816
